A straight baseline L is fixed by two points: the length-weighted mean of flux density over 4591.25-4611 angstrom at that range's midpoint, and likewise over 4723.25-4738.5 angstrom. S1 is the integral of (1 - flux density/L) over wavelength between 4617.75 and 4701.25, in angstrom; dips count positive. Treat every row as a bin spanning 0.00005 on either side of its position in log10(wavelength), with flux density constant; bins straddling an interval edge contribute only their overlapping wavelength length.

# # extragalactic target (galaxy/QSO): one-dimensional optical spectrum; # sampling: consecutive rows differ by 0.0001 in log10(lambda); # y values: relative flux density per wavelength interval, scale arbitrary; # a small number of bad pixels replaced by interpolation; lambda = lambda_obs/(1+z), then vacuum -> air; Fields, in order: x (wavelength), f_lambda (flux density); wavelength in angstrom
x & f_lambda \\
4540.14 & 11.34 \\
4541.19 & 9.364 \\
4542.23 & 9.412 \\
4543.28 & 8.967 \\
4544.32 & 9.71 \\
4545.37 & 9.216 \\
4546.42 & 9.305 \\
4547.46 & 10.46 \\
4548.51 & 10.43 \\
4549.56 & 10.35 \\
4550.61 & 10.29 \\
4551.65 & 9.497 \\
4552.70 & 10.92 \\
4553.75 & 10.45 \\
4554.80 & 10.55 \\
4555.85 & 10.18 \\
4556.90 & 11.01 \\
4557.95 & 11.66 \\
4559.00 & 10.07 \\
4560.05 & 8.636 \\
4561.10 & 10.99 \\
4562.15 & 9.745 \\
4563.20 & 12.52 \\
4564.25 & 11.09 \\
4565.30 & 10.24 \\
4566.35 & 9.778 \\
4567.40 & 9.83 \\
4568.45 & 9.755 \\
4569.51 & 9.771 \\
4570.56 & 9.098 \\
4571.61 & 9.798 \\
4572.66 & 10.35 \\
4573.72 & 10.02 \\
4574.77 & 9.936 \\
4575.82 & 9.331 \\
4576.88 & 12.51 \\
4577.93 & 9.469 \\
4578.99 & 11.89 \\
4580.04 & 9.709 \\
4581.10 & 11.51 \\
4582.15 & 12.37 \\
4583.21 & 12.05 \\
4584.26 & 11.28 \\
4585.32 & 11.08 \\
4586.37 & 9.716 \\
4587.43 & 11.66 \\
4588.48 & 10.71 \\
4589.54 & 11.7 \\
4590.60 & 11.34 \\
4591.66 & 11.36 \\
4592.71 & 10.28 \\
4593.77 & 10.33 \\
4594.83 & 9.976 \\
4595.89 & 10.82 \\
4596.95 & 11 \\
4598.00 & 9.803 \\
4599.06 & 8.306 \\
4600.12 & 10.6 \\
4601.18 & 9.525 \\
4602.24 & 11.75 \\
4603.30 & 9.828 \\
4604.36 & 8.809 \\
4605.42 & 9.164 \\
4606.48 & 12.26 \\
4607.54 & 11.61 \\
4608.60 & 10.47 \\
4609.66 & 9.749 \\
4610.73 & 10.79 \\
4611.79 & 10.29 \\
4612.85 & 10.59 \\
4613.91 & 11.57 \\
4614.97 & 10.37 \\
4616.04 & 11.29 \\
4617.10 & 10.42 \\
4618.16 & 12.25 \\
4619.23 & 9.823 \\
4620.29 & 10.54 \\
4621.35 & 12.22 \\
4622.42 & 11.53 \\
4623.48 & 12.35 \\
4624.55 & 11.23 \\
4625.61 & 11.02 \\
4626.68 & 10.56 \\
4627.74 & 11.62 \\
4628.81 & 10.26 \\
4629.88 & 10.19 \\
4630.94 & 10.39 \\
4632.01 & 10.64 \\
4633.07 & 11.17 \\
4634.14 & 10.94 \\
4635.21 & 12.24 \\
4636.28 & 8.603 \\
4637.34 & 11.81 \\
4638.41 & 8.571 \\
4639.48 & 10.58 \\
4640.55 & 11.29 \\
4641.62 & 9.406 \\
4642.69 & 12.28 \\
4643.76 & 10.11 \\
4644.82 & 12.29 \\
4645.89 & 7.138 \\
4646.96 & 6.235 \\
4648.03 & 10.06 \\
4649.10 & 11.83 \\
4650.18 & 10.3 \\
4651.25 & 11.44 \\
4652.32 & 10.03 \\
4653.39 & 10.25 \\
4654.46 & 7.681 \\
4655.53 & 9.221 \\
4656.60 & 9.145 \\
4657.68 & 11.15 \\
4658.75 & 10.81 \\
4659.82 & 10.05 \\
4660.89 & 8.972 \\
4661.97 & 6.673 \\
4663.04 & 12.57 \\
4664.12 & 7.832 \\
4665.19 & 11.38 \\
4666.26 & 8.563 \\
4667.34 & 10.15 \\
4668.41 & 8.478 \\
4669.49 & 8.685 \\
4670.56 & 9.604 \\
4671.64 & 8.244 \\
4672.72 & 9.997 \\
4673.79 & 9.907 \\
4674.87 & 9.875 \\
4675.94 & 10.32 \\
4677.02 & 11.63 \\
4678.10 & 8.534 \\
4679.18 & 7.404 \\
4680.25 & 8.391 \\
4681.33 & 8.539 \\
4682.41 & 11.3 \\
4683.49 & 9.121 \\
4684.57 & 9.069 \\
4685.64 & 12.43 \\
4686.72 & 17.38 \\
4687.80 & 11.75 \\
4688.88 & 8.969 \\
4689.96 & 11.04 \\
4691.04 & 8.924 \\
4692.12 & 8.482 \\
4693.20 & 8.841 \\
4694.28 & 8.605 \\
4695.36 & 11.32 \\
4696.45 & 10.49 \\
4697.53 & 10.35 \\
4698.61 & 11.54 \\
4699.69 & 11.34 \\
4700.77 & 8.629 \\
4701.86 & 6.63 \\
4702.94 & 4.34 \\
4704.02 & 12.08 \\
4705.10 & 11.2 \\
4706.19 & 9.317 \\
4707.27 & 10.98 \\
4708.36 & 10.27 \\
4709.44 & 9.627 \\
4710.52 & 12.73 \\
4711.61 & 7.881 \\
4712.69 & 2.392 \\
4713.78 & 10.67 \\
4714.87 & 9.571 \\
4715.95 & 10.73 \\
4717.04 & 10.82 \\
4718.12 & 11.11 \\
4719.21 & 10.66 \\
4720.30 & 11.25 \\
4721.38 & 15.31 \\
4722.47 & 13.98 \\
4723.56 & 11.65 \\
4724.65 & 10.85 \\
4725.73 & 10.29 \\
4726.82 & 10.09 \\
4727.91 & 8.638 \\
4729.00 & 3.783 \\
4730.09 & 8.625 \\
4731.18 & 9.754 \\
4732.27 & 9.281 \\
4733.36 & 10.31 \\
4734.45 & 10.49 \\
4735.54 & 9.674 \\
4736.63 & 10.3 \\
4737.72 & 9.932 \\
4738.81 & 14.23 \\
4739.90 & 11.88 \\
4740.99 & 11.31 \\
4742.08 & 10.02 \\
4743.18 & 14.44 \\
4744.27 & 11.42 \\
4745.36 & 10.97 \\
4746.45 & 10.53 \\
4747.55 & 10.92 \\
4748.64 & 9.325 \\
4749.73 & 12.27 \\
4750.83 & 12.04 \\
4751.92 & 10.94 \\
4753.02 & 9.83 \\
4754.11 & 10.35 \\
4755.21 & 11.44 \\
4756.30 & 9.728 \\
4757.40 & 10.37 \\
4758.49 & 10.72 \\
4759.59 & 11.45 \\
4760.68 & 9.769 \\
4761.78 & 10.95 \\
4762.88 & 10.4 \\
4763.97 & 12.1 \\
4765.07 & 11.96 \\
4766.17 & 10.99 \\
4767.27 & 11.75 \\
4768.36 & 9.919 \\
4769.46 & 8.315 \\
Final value -1.6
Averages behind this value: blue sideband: 10.3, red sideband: 9.59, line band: 10.2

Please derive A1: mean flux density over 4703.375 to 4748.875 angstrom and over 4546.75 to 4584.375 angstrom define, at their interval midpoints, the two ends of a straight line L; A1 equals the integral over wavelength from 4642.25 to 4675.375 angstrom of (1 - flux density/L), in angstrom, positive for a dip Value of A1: 2.4 angstrom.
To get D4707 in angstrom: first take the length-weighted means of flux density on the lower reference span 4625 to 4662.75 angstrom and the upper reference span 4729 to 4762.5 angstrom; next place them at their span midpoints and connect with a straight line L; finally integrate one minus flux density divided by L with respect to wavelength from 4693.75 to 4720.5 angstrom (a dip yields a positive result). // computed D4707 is 1.8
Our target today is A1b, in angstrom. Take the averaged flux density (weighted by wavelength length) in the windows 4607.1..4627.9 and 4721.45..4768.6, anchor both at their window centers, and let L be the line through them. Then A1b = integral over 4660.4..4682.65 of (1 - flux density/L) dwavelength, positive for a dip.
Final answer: 3.1 angstrom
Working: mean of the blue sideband 11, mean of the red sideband 10.7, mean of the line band 9.36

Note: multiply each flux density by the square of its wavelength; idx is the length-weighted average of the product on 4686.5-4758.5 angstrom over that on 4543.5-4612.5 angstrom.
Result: 1.06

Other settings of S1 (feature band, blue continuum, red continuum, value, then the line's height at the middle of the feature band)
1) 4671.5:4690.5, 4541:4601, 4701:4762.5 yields 0.2 angstrom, 10.4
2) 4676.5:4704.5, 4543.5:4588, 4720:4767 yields 2.1 angstrom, 10.7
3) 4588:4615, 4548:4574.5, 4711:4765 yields -0.4 angstrom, 10.3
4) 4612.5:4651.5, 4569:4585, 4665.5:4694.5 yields -1.9 angstrom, 10.2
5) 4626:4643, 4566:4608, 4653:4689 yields -0.9 angstrom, 10.1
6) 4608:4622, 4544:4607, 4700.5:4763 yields -0.5 angstrom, 10.4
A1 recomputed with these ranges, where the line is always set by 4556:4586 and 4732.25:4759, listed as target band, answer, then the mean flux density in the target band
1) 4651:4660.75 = 0.8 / 9.9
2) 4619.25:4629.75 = -0.5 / 11.1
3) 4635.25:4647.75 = 0.9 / 9.95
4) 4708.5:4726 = 0.5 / 10.6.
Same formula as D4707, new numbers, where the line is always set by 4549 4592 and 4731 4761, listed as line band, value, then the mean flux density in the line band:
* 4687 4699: 0.68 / 10.2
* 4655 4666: 1.01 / 9.75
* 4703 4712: 0.49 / 10.2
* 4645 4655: 1.09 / 9.54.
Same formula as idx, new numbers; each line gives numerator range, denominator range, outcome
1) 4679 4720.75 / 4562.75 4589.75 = 0.98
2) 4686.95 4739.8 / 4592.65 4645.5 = 0.98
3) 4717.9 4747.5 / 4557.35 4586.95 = 1.10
